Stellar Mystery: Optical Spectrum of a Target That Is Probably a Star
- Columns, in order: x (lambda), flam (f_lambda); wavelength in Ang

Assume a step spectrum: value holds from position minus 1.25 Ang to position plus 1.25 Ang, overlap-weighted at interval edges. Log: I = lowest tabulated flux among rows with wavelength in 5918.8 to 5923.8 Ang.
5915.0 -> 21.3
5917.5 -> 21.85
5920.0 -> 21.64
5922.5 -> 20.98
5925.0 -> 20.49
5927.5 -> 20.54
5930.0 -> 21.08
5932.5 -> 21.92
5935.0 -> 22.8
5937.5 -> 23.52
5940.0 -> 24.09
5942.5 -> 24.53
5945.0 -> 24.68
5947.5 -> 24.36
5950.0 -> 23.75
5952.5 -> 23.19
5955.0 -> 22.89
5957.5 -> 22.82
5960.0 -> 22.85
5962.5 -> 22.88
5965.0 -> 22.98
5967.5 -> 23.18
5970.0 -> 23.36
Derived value 20.98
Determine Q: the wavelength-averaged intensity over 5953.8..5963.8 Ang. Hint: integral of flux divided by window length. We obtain 22.9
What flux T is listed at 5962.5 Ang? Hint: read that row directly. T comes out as 22.88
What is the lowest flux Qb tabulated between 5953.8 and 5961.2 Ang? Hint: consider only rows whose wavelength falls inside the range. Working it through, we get 22.82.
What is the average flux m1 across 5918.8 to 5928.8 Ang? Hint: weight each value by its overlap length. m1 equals 20.9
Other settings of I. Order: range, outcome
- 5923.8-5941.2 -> 20.49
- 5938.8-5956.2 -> 22.89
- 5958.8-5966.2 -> 22.85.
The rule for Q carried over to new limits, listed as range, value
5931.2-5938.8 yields 22.7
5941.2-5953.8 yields 24.1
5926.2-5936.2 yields 21.6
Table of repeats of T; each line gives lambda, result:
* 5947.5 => 24.36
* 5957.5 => 22.82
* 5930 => 21.08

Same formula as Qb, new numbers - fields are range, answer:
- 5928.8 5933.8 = 21.08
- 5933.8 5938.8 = 22.8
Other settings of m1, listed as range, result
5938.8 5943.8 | 24.3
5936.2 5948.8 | 24.2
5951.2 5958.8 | 23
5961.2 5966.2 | 22.9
